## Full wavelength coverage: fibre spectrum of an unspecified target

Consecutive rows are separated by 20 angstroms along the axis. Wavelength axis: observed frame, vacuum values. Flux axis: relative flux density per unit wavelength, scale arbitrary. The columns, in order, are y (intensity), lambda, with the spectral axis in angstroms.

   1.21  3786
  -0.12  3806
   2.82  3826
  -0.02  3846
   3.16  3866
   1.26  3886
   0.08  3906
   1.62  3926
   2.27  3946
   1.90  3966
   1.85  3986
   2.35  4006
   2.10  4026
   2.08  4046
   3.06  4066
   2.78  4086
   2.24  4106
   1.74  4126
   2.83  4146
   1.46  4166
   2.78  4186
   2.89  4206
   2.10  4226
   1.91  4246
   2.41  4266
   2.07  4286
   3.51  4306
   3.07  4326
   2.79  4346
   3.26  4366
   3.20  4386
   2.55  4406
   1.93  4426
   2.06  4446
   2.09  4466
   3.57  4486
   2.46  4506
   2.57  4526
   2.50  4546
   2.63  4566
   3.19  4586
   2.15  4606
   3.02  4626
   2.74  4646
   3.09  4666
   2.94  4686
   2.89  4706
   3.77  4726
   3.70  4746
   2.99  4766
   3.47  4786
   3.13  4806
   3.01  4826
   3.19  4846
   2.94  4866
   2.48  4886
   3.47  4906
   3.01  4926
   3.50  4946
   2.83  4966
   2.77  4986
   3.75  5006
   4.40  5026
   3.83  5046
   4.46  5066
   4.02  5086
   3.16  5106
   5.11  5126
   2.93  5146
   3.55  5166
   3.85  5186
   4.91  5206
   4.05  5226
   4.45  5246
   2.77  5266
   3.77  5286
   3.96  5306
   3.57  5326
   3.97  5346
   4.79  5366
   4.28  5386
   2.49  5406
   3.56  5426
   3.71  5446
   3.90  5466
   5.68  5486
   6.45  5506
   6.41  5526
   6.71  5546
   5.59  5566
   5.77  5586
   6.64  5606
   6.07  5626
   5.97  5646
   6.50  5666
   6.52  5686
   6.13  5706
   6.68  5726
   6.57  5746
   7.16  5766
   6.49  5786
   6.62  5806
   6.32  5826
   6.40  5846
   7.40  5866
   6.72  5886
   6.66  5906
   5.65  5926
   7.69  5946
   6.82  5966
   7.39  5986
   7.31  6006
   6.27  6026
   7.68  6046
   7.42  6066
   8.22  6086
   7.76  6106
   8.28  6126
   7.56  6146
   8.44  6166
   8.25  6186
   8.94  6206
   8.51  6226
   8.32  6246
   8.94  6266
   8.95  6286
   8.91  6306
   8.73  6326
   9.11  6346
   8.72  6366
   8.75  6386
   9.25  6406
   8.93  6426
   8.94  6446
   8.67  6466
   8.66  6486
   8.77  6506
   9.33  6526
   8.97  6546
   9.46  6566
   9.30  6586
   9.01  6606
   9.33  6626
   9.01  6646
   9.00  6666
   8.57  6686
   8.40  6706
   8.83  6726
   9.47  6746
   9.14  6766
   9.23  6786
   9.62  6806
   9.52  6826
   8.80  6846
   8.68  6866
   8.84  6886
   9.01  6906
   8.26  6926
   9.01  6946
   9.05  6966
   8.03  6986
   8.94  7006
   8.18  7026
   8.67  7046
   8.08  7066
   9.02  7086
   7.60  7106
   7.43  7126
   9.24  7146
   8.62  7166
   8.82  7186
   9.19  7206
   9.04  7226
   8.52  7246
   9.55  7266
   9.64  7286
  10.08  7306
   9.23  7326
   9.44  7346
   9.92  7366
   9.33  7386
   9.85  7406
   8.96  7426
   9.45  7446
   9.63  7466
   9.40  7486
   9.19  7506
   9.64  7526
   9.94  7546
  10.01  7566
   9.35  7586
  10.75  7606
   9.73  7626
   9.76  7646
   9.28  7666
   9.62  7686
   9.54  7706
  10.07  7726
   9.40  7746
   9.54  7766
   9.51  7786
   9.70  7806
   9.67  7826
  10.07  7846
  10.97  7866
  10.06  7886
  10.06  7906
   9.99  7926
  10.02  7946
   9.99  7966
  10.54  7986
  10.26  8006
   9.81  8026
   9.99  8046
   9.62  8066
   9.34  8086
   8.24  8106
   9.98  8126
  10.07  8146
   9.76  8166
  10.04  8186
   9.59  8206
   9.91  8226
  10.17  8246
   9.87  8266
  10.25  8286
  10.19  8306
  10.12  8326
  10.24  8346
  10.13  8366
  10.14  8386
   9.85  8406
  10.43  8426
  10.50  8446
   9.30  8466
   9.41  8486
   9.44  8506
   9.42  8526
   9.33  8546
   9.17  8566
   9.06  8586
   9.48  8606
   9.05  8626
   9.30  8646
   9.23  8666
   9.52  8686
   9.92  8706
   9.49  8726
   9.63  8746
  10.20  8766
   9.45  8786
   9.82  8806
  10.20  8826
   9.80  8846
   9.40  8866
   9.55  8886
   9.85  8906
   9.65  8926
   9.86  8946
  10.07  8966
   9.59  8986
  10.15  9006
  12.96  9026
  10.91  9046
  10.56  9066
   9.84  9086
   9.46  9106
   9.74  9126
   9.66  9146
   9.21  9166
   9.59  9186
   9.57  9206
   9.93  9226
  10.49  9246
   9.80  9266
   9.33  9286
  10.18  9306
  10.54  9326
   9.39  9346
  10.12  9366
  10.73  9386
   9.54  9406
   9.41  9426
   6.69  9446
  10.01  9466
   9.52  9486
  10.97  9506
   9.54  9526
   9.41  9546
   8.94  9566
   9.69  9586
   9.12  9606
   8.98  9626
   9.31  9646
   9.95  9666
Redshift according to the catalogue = 0.37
